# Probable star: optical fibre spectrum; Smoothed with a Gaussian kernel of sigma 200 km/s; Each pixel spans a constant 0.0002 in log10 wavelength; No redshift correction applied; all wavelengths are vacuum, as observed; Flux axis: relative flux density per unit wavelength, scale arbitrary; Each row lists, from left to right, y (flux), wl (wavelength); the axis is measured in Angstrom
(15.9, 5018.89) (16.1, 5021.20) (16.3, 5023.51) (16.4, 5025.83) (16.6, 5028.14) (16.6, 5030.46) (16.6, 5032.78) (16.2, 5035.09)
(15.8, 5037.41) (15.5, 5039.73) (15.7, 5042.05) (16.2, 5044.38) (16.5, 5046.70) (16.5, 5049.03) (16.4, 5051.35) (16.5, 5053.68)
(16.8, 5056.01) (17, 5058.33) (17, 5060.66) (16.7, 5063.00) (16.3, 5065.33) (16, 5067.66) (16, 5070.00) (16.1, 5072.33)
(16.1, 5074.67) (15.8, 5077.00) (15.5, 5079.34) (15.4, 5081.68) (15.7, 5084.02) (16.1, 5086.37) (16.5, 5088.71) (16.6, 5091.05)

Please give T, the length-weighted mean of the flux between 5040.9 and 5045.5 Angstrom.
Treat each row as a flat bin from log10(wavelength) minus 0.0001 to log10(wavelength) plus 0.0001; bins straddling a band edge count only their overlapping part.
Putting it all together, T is 15.9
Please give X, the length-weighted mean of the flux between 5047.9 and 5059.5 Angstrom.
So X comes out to 16.7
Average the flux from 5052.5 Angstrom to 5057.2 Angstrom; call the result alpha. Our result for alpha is 16.7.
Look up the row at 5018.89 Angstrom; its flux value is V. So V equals 15.9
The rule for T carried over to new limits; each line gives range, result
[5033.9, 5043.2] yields 15.8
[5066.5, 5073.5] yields 16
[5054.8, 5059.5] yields 16.9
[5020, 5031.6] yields 16.4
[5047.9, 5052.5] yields 16.5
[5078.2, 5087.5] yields 15.7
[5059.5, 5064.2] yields 16.8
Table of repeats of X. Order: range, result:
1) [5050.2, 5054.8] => 16.4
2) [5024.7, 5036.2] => 16.5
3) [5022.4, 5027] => 16.3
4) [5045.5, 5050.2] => 16.5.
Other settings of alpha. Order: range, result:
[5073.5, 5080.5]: 15.8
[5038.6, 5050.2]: 16.1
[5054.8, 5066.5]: 16.8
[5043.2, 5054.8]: 16.4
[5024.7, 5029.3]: 16.5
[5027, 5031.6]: 16.6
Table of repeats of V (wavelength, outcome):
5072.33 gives 16.1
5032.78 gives 16.6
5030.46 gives 16.6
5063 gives 16.7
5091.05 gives 16.6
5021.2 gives 16.1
